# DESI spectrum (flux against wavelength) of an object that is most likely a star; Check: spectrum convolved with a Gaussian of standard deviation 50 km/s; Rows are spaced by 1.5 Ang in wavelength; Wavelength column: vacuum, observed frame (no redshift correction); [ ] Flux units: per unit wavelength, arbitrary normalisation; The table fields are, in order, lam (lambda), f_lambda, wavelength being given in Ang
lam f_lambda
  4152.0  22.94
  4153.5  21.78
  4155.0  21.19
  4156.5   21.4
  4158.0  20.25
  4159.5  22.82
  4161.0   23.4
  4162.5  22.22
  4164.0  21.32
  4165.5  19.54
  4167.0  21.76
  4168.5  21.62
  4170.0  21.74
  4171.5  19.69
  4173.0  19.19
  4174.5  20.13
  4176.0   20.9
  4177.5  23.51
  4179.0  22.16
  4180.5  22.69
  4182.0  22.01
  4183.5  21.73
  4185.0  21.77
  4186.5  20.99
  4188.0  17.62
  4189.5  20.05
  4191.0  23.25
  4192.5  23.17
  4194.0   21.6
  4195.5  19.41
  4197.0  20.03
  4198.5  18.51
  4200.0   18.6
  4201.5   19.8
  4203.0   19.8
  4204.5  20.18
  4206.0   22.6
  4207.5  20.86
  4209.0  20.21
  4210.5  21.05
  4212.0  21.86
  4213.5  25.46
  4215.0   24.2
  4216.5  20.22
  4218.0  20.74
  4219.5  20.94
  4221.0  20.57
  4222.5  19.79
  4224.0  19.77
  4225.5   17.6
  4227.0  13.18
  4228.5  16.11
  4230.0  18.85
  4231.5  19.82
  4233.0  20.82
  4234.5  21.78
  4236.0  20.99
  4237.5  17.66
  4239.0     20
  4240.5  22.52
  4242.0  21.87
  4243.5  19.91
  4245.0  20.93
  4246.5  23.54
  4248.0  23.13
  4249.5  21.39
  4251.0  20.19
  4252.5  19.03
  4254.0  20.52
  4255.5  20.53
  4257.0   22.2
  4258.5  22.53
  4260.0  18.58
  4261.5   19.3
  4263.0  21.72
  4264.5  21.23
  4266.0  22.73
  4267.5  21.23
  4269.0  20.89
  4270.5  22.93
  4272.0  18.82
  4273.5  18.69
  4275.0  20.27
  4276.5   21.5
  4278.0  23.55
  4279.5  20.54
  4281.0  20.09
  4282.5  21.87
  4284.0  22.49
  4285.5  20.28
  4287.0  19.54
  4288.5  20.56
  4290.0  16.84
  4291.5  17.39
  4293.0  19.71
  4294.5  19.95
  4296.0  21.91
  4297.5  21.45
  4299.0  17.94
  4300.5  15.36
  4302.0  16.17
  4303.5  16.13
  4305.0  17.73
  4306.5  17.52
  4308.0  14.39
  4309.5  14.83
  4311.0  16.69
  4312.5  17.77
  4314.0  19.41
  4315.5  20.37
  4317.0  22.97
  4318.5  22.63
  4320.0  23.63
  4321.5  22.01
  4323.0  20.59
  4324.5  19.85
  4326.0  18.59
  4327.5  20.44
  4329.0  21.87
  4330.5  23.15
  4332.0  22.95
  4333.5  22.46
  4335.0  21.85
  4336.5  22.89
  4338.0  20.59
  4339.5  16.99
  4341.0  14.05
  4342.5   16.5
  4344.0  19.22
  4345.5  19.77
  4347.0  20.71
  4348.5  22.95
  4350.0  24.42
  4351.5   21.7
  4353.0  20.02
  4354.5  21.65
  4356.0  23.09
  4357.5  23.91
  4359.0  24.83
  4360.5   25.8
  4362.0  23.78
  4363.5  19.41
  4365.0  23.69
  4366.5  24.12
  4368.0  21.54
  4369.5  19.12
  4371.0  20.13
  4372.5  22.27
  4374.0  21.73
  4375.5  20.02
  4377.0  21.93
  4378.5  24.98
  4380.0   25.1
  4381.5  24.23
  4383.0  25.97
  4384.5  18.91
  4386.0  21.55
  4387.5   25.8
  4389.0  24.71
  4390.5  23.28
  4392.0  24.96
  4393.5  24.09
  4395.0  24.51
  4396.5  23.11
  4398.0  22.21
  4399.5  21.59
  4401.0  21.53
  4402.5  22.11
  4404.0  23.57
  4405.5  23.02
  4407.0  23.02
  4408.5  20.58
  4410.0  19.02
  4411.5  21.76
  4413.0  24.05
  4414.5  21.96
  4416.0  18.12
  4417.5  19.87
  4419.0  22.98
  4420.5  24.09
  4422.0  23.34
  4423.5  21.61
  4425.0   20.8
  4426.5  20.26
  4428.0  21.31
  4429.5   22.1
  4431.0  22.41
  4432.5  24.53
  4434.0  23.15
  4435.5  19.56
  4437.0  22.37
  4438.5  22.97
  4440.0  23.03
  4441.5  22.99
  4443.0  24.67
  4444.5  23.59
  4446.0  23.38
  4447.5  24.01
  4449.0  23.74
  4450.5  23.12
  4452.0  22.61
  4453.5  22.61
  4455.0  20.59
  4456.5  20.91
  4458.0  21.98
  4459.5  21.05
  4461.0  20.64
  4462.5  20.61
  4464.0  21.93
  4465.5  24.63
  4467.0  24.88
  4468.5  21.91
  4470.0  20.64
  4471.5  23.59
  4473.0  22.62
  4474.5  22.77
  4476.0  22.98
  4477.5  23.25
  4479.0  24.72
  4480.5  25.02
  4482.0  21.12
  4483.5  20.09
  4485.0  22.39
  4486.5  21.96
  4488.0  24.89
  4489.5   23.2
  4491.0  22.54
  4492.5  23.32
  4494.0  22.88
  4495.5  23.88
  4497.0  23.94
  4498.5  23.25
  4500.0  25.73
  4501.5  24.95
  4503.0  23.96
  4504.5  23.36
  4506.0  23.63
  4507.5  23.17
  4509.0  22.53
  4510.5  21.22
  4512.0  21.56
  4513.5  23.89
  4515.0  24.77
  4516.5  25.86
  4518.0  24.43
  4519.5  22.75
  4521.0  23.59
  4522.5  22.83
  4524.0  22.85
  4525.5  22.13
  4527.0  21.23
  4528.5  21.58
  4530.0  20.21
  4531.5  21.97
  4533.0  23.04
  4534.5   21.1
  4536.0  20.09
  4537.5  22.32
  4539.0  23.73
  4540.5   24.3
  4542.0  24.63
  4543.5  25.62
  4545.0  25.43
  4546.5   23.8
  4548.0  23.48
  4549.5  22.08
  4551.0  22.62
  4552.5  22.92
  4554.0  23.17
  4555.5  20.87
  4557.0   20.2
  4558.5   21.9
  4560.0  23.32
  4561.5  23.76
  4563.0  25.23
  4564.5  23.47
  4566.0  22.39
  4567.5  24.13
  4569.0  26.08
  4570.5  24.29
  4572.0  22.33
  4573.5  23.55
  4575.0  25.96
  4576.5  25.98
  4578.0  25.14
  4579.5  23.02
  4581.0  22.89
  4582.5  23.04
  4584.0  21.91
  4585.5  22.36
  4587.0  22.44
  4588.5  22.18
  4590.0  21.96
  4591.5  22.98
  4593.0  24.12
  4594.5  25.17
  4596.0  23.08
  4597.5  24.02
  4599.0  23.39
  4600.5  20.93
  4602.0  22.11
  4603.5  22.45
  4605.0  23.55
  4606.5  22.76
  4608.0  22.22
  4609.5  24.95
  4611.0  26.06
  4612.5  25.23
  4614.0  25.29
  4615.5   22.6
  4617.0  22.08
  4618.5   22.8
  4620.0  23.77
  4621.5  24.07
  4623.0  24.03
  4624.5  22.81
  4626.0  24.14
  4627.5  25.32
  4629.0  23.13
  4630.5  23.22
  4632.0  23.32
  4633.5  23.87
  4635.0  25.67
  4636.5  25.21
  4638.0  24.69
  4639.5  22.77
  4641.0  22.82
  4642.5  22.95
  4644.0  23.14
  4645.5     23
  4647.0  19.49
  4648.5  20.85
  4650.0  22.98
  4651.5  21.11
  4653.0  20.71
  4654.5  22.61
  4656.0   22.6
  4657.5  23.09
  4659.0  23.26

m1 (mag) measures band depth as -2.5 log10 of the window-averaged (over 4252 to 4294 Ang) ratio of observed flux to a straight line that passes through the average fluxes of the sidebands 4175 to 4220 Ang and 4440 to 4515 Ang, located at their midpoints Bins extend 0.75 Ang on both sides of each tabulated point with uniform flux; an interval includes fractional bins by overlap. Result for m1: 0.057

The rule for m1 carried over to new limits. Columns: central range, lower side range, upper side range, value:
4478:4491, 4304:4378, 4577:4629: -0.03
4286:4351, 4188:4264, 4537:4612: 0.09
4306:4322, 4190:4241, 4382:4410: 0.13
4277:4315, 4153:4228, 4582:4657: 0.14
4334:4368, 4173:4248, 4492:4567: 0.01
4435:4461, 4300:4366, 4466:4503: 0.00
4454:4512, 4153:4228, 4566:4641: 0.00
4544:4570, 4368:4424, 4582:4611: -0.02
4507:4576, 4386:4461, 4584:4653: -0.01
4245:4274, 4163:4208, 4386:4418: 0.02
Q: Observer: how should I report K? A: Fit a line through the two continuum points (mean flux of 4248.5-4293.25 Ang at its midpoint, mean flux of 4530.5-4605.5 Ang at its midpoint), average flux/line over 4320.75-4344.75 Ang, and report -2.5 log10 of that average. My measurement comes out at 0.05 mag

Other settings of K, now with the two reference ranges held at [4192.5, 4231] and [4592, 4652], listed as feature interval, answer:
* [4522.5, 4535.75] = 0.04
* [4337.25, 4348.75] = 0.14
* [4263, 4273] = -0.04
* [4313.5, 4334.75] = -0.03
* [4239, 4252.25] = -0.06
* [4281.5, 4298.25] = 0.03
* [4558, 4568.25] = -0.03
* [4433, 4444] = -0.04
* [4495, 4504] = -0.09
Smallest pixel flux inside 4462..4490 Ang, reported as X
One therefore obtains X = 20.09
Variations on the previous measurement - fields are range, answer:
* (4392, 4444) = 18.12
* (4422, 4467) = 19.56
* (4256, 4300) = 16.84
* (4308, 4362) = 14.05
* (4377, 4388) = 18.91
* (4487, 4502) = 22.54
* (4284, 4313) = 14.39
